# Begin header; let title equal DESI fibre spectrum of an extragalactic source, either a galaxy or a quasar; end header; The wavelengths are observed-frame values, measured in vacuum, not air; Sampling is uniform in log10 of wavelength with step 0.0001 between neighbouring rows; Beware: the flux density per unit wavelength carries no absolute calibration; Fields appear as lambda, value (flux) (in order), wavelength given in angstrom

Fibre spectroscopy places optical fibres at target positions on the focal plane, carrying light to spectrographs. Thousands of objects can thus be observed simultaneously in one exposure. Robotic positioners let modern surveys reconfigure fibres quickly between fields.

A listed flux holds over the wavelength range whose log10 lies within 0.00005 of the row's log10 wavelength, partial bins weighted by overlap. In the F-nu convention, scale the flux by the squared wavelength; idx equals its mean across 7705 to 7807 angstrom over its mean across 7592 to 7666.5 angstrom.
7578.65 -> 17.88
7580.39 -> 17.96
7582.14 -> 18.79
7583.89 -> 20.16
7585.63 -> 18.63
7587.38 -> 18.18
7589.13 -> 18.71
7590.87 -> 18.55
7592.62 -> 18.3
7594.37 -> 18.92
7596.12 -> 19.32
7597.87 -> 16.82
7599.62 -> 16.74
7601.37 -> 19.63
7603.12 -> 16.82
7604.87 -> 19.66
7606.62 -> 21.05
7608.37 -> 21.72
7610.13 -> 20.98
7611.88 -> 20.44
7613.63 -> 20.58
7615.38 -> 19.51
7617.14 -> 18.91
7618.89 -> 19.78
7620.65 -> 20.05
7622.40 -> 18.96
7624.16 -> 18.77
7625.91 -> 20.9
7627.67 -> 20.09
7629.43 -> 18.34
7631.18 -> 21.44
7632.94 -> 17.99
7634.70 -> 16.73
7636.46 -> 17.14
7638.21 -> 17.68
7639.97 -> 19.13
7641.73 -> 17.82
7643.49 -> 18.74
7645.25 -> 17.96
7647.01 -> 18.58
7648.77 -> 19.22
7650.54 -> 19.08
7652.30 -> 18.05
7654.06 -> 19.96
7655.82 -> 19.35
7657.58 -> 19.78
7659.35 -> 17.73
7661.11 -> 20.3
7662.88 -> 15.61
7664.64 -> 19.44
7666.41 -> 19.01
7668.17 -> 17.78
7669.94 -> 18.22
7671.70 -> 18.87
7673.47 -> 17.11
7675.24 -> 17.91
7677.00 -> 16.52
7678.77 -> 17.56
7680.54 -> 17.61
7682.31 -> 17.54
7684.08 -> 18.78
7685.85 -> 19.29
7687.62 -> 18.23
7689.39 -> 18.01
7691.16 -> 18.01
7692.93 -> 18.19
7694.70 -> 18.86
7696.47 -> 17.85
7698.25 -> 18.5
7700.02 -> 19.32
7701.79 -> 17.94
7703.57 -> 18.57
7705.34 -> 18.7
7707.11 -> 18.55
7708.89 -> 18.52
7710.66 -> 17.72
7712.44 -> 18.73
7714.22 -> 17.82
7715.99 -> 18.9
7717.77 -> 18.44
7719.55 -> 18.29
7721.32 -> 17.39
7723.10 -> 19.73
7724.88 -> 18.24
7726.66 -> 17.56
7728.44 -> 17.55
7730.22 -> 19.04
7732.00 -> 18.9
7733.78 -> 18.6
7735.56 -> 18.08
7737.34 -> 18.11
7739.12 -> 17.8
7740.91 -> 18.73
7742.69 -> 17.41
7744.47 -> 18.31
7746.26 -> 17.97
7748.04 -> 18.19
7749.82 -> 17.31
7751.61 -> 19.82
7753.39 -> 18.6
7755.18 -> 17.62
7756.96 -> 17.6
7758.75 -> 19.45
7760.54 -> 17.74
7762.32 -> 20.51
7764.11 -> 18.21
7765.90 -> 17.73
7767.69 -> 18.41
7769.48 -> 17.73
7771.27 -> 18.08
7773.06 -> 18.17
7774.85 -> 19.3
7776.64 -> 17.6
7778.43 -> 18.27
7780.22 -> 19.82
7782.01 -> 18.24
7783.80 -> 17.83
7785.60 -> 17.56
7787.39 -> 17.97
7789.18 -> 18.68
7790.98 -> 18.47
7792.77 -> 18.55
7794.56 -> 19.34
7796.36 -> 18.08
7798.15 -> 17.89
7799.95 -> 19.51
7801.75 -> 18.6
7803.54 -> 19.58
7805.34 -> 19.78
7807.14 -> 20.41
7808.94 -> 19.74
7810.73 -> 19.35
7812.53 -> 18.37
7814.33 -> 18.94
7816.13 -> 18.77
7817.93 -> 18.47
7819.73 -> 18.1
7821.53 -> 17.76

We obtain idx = 1.00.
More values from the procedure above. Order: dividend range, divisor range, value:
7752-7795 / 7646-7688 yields 1.03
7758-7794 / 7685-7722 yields 1.02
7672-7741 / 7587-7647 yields 0.98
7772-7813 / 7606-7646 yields 1.01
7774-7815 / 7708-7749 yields 1.05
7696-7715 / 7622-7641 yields 1.00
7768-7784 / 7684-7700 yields 1.02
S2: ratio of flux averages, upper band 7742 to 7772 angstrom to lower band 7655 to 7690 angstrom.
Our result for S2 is 1.00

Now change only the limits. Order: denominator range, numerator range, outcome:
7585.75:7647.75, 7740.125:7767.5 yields 0.97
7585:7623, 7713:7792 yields 0.95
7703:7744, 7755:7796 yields 1.00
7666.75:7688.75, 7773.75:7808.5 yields 1.04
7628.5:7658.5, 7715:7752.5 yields 0.98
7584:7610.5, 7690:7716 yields 0.97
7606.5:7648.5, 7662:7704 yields 0.94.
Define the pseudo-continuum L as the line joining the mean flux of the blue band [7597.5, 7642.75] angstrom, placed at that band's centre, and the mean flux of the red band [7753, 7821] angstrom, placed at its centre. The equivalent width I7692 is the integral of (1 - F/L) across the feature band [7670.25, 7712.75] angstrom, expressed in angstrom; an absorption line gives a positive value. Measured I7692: 1.6 angstrom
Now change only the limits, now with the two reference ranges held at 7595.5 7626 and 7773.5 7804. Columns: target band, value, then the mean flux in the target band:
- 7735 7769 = 0.8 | 18.3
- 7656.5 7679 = 1.2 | 18.2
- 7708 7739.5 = 0.9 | 18.3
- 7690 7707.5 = 0.5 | 18.4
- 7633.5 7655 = 1.0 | 18.3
